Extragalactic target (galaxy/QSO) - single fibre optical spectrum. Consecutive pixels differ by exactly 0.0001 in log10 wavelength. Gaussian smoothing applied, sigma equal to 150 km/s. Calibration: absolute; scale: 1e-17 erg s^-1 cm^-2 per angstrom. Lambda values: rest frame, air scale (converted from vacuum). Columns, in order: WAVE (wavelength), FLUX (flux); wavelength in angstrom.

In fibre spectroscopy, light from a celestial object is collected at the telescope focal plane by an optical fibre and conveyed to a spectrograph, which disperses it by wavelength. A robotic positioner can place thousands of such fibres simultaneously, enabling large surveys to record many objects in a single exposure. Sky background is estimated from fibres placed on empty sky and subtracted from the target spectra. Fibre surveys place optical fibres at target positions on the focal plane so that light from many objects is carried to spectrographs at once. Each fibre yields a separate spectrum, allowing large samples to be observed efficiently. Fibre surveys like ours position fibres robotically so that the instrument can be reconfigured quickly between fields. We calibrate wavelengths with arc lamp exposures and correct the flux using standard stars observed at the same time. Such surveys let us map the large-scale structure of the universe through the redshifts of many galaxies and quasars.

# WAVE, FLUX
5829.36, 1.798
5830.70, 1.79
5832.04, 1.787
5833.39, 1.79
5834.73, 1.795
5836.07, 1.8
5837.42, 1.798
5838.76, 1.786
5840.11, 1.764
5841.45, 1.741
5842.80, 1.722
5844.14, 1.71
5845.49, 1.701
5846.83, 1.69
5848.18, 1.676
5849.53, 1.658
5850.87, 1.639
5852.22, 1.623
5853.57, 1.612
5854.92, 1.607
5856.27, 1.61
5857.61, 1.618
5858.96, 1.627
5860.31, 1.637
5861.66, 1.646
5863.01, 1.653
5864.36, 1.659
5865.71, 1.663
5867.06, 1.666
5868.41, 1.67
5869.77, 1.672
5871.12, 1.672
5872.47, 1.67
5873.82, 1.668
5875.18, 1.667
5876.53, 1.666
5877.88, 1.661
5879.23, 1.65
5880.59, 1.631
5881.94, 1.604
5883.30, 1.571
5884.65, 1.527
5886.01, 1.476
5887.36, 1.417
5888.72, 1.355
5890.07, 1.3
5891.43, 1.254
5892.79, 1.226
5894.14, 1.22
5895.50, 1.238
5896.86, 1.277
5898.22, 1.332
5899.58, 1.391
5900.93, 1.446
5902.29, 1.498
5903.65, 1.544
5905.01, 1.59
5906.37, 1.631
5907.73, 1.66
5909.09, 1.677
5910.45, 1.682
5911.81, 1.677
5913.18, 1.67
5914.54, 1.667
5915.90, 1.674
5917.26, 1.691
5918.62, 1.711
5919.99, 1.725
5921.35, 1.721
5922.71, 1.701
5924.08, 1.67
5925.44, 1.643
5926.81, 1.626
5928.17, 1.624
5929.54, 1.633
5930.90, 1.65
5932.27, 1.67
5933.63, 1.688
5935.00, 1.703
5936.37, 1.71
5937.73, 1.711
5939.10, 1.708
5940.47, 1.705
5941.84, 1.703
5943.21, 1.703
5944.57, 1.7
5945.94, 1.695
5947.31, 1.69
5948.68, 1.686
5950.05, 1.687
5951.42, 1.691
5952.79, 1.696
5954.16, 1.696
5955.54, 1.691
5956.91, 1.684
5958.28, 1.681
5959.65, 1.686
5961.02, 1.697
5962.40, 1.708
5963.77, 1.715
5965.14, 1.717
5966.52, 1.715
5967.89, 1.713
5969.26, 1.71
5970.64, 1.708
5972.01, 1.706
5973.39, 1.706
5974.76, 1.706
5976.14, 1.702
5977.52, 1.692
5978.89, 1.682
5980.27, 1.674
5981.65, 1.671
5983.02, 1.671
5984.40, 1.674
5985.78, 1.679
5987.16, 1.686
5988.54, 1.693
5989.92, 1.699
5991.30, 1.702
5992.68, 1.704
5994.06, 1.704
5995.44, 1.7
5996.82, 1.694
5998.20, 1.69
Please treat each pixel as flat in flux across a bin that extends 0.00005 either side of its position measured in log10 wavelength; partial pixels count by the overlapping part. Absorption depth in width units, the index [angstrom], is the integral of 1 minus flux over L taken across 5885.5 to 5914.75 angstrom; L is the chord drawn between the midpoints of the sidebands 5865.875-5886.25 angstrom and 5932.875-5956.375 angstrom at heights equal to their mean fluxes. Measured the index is 3.5 angstrom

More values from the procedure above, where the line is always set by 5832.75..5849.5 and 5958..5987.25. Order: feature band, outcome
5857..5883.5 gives 1.3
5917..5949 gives 0.5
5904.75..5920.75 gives 0.4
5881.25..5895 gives 2.7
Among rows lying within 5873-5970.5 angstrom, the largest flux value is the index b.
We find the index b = 1.725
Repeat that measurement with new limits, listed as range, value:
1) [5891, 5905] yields 1.544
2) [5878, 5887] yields 1.65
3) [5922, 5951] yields 1.711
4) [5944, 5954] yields 1.7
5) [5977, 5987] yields 1.692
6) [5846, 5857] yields 1.69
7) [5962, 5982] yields 1.717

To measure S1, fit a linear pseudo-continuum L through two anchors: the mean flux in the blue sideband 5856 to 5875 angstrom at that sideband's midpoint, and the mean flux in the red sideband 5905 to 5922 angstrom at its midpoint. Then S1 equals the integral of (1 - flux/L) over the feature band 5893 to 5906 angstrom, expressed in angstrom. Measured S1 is 2.2 angstrom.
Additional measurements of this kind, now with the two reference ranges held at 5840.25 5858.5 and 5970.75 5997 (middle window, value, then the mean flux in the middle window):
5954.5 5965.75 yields -0.1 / 1.7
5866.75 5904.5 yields 3.9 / 1.5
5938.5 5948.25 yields -0.1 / 1.7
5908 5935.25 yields 0.1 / 1.67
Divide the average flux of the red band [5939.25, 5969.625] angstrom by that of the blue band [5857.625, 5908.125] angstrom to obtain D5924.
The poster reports 1.1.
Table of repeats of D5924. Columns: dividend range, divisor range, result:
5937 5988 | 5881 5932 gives 1.10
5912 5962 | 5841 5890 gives 1.04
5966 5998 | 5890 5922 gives 1.11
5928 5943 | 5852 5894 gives 1.07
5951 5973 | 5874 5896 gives 1.15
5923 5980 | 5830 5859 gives 0.99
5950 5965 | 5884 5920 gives 1.13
